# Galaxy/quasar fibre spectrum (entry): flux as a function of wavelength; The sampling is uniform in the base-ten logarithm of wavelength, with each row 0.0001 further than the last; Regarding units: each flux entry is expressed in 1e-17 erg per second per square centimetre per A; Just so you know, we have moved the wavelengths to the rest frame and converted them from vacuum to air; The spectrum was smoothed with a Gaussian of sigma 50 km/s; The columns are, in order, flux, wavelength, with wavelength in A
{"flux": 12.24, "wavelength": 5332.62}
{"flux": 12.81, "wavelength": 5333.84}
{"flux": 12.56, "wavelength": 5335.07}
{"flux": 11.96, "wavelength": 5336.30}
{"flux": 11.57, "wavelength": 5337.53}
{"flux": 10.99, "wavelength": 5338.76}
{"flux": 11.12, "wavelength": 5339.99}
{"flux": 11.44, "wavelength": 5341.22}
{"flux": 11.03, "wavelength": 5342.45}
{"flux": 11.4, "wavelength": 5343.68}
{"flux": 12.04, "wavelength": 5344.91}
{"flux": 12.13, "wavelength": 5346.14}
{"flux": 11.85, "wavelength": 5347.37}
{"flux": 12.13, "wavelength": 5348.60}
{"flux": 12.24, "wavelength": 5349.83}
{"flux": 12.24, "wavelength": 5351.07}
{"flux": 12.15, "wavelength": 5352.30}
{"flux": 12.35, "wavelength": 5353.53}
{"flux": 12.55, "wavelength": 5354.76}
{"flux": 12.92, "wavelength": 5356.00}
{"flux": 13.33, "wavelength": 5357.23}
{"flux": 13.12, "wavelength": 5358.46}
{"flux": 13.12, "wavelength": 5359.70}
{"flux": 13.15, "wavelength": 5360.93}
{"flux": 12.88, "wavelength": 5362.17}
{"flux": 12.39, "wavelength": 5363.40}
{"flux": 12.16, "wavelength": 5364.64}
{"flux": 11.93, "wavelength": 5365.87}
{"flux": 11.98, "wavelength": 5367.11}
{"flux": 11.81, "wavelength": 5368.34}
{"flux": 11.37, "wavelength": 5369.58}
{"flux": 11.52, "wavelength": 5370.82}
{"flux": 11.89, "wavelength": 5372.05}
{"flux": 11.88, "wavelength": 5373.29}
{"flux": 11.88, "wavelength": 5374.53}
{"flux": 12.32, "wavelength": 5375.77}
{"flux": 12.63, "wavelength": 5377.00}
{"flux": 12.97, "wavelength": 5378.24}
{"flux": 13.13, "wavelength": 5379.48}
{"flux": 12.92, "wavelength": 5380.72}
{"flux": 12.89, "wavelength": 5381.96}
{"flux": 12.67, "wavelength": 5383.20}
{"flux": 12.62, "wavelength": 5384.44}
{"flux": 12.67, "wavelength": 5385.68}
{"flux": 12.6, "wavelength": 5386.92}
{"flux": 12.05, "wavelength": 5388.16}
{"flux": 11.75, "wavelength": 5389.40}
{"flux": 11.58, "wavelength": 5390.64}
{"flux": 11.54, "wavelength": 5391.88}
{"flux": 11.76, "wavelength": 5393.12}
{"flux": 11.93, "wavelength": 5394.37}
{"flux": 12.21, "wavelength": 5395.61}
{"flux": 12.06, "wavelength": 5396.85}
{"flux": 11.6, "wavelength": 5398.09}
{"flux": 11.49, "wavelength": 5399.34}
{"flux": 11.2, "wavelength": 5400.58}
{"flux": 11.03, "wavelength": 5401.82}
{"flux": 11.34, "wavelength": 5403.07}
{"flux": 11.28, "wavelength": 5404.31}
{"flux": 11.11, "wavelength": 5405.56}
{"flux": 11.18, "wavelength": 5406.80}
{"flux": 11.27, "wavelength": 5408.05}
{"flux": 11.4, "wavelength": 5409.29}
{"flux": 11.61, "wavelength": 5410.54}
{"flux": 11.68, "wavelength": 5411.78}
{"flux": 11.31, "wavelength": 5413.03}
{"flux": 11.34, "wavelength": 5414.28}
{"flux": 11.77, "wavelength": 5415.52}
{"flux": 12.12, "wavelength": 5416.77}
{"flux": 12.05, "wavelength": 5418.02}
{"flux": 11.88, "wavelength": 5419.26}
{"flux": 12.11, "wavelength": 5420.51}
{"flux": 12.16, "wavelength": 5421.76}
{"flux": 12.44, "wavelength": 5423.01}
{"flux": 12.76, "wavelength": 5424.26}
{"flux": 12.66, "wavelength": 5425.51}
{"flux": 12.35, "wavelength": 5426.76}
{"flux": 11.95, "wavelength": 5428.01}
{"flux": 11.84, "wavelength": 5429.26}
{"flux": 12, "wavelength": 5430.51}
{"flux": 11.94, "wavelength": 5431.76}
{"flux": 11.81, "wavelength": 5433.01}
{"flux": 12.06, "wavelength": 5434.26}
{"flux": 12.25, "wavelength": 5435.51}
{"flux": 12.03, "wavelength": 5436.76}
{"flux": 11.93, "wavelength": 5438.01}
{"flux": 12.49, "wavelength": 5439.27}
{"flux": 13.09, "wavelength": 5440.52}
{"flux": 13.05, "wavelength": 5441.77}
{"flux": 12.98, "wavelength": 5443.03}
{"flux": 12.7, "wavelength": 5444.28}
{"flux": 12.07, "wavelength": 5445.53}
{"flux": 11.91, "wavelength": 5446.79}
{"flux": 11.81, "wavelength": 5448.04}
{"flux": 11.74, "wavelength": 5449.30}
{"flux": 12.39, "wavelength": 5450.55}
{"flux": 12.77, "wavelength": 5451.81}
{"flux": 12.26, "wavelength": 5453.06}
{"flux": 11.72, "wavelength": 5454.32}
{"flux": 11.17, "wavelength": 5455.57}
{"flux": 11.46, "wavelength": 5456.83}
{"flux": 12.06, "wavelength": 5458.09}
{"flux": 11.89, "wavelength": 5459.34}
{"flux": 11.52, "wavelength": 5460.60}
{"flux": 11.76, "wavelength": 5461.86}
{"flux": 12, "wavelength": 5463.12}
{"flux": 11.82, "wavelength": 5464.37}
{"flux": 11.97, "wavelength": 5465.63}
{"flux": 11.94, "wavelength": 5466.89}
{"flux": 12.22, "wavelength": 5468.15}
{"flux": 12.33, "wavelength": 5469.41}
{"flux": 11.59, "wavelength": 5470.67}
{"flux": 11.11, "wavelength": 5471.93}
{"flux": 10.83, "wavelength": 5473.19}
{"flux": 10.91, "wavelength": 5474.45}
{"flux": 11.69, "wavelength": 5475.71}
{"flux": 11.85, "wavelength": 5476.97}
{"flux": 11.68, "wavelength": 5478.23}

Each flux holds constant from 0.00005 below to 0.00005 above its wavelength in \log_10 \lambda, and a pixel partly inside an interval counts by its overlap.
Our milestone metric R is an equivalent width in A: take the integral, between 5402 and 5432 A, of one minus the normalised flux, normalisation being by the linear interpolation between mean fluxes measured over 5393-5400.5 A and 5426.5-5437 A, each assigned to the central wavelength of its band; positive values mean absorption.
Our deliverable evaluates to 0.3 A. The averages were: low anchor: 11.8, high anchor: 12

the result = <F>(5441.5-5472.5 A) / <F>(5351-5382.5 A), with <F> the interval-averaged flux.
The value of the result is 0.96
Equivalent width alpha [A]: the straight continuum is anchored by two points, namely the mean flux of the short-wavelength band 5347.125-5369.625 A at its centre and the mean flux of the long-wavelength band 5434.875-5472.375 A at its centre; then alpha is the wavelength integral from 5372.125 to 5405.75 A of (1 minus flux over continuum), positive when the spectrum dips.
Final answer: 0.74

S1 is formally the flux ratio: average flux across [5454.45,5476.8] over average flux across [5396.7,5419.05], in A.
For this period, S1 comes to 1.0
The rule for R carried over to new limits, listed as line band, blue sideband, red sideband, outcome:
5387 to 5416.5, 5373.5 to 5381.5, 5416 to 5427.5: 2.02 A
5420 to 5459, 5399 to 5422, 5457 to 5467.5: -1.59 A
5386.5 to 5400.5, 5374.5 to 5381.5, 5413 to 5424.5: 0.69 A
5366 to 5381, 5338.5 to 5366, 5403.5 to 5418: -0.27 A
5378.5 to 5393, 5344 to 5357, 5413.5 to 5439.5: -0.25 A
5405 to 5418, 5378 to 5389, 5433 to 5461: 0.99 A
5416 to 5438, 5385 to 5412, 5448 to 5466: -0.68 A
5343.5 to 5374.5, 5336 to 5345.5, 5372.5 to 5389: -0.89 A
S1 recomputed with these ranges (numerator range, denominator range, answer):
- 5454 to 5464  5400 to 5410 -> 1.04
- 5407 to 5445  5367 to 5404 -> 1.00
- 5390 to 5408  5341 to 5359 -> 0.94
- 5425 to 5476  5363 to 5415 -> 1.01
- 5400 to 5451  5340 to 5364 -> 0.97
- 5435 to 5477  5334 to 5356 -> 1.01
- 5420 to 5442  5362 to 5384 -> 1.00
